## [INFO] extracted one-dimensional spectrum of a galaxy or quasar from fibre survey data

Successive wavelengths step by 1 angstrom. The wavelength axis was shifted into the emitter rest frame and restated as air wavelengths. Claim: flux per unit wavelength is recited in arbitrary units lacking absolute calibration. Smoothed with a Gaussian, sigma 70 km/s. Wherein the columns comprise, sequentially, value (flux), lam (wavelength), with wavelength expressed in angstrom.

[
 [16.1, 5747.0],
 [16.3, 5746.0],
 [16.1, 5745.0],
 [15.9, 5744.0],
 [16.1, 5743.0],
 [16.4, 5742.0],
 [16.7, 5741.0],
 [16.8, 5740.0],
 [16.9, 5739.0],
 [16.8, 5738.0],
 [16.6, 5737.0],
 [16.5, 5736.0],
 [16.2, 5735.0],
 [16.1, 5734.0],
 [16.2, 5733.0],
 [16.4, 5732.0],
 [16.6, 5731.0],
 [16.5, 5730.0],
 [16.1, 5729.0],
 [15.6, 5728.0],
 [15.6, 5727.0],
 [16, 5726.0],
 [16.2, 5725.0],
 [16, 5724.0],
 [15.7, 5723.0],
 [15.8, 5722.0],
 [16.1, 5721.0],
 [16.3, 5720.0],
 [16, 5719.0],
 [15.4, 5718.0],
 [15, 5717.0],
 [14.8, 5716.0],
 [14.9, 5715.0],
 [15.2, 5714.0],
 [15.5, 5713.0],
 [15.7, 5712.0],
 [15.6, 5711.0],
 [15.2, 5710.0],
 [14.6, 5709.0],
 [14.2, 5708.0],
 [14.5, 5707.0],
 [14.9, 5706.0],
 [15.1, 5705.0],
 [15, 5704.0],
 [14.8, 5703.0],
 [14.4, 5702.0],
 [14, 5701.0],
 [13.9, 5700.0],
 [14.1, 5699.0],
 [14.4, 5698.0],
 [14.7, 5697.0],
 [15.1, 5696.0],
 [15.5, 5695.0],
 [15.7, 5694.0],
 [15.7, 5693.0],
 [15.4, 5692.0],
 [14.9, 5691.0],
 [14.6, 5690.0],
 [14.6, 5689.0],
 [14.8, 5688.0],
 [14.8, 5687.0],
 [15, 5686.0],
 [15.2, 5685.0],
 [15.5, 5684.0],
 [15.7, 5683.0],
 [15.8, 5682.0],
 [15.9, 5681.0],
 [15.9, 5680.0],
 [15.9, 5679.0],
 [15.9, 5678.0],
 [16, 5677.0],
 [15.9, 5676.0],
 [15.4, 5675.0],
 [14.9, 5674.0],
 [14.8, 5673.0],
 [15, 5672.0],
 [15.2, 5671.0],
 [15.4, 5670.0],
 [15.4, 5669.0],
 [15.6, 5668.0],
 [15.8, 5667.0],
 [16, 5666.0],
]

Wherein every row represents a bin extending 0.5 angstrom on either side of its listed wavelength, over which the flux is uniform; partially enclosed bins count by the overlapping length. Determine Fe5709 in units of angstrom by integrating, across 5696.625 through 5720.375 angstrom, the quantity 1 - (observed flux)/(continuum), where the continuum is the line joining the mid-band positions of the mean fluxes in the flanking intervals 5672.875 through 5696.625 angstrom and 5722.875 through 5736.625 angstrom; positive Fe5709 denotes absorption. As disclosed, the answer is 1.3 angstrom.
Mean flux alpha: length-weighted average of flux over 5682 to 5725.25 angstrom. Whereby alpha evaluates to 15.1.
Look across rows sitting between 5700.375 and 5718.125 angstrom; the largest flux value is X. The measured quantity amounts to 15.7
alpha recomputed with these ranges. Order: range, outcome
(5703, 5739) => 15.7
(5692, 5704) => 14.8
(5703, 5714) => 15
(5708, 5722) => 15.4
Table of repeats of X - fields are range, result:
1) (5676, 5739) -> 16.9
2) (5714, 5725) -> 16.3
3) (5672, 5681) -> 16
